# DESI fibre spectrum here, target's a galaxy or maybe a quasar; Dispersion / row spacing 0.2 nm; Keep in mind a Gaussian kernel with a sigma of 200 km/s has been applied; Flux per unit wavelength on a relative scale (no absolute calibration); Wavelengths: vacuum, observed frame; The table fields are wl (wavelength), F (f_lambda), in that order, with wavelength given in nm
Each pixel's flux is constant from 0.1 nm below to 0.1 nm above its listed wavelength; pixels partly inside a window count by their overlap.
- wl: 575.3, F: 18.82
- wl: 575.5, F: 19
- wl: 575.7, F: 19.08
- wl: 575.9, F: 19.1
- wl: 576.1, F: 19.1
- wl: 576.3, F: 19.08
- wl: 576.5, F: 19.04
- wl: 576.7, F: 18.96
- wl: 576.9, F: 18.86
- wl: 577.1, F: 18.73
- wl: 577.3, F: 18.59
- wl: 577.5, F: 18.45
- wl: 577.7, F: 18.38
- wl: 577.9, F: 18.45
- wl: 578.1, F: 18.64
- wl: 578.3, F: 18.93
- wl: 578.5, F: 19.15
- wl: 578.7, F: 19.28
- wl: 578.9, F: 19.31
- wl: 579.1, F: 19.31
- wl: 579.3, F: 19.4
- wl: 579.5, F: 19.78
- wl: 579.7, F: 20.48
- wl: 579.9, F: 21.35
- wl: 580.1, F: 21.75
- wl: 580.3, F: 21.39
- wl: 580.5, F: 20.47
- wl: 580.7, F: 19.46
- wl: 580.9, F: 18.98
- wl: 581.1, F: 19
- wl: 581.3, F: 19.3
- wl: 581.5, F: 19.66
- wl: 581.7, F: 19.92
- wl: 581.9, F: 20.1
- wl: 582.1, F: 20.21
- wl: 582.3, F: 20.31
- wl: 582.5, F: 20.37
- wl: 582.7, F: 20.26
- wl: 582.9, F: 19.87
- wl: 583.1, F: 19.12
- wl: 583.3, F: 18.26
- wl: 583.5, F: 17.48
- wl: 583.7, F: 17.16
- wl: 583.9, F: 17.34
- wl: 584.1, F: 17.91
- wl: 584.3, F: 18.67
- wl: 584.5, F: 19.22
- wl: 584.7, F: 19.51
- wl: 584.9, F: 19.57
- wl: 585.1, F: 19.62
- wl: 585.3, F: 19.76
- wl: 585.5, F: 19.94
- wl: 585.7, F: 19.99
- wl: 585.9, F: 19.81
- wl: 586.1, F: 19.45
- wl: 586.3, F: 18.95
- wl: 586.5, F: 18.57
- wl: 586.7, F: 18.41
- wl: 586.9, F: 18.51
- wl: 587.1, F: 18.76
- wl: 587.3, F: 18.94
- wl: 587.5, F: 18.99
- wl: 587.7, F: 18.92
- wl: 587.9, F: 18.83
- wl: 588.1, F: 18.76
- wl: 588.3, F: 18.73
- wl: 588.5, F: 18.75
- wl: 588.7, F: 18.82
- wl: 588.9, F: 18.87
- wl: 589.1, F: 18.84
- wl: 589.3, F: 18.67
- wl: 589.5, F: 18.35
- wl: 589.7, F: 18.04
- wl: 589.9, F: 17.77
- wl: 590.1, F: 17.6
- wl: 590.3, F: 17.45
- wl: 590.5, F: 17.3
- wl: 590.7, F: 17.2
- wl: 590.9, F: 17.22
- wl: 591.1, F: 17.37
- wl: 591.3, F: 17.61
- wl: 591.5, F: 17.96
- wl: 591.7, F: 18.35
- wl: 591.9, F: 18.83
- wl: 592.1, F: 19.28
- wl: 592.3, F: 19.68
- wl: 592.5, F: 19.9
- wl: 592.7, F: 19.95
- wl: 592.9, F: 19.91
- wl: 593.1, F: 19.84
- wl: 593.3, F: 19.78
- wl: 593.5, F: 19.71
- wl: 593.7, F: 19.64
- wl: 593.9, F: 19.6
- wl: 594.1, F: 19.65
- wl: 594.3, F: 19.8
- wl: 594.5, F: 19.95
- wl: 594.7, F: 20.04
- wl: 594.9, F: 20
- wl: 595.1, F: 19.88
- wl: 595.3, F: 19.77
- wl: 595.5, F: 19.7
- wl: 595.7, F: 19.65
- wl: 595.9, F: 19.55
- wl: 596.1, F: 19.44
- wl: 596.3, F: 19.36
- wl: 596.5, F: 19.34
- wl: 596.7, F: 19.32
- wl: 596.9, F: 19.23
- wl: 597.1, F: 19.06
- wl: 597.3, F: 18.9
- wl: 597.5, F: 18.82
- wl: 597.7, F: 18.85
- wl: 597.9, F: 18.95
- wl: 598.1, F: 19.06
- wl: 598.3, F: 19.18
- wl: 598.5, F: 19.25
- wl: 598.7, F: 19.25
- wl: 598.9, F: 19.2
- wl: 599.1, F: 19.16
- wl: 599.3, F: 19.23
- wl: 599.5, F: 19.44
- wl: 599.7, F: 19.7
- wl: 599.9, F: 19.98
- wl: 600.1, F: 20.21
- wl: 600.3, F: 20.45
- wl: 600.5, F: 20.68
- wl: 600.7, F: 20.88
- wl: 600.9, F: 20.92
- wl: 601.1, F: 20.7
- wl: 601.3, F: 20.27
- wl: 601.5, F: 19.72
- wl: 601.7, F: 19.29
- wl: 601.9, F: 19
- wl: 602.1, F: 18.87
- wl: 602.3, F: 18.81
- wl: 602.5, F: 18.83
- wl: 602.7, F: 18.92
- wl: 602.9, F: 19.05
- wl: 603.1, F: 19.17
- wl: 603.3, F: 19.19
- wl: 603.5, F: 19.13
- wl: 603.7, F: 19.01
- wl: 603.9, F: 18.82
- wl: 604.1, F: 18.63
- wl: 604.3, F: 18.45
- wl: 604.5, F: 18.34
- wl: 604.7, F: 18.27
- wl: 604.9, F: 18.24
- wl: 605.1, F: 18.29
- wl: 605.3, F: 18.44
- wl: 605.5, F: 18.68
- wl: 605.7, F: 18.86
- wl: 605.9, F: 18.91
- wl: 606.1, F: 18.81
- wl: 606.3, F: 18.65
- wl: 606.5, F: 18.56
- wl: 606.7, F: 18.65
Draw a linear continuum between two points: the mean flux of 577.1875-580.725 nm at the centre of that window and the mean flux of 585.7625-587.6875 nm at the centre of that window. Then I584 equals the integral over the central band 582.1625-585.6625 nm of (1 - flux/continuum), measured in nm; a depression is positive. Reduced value 0.01 nm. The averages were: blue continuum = 19.6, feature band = 19.1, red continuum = 19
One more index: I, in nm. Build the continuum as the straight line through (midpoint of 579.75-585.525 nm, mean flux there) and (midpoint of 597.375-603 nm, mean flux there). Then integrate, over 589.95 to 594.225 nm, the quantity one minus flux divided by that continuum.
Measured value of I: 0.169 nm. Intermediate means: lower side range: 19.5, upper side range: 19.5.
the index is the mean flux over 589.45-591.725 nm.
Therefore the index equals 17.6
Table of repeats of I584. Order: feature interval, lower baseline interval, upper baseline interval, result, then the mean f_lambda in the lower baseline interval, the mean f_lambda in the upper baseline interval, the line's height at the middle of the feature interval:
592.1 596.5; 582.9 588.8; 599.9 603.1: -0.09 nm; 18.9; 19.8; 19.4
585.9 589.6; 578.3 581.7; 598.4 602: 0.19 nm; 19.9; 19.9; 19.9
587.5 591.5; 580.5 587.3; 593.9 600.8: 0.24 nm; 19.2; 19.6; 19.4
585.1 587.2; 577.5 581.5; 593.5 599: 0.03 nm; 19.6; 19.4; 19.5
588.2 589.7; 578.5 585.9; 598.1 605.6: 0.06 nm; 19.5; 19.3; 19.5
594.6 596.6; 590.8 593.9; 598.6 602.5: -0.04 nm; 19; 19.8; 19.3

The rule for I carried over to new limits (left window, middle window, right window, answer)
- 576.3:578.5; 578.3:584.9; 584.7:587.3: -0.17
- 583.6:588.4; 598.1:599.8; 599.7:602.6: 0.04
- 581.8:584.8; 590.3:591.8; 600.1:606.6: 0.12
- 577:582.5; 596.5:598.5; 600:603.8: 0.06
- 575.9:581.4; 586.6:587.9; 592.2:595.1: 0.06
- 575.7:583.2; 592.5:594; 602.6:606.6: -0.06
